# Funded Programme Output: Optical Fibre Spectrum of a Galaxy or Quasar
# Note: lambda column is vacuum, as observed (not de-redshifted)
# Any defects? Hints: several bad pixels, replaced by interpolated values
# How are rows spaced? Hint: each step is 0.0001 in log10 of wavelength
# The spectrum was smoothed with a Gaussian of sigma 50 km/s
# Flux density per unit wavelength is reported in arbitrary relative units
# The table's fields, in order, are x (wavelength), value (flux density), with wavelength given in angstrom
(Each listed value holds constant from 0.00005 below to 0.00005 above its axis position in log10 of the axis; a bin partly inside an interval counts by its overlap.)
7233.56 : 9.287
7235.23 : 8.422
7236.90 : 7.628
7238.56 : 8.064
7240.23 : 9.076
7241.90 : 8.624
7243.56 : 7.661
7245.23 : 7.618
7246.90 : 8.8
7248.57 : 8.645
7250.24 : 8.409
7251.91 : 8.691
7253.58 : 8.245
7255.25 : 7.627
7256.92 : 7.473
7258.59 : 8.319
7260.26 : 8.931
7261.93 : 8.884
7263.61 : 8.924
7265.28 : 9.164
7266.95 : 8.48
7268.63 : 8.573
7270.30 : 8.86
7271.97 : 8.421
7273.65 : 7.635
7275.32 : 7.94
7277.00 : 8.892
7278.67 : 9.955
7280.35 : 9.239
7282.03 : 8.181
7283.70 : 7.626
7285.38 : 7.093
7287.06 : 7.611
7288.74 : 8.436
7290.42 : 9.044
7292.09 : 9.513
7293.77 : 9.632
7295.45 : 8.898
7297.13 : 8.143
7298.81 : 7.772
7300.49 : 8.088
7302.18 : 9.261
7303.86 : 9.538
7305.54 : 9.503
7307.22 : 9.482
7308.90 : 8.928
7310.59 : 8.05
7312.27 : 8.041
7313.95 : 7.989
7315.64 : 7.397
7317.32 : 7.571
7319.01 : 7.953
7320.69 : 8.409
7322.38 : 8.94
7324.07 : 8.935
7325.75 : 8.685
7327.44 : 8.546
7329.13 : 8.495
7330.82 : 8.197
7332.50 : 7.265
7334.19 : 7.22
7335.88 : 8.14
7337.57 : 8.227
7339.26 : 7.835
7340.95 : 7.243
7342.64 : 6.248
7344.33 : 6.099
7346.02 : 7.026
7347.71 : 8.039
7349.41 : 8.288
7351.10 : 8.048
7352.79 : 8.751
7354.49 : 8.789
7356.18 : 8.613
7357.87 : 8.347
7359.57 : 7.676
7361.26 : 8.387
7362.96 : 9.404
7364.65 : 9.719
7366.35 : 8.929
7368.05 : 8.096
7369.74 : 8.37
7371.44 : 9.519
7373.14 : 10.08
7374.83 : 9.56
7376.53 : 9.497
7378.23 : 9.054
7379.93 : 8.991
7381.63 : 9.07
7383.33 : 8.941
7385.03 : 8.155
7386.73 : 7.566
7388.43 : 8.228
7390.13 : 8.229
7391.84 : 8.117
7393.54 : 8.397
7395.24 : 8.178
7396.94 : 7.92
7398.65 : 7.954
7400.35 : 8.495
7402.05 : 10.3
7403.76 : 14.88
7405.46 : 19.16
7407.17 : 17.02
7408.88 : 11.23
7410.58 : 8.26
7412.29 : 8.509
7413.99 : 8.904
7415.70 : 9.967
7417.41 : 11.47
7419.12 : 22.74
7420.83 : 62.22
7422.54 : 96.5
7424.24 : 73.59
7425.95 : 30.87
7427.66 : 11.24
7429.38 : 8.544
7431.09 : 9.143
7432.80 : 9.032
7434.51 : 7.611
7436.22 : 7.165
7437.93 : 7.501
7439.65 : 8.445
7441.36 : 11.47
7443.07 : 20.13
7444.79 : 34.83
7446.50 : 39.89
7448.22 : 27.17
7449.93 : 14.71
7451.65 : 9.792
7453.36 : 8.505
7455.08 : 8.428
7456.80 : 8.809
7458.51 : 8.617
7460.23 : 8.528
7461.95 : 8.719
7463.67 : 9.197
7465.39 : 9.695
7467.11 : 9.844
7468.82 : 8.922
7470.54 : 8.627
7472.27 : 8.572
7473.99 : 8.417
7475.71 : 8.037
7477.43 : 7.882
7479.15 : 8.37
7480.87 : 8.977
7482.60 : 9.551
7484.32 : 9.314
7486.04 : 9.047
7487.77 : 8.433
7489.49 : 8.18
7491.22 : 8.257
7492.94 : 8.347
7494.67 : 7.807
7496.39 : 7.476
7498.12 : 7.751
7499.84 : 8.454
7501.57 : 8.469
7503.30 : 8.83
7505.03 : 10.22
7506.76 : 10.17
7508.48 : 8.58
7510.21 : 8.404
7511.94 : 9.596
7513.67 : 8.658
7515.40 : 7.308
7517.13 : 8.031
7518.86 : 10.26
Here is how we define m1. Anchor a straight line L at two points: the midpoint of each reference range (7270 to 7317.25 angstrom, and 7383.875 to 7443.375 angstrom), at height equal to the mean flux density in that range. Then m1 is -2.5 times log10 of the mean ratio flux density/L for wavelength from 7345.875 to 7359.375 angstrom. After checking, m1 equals 0.45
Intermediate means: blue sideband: 8.52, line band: 8.27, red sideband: 16.7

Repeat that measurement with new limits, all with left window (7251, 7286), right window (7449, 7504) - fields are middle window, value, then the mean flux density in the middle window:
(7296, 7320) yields 0.01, 8.41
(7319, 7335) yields 0.04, 8.28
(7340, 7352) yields 0.18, 7.3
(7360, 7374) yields -0.05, 9.03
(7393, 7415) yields -0.23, 10.7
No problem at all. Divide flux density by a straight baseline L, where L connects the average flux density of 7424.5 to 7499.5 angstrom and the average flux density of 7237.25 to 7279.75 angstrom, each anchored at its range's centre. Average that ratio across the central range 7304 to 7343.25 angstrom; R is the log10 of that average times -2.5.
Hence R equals 0.167 mag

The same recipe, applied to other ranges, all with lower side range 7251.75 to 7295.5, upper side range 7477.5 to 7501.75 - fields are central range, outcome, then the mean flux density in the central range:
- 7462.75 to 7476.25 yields -0.06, 8.93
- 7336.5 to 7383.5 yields 0.00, 8.45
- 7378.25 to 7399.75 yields 0.02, 8.34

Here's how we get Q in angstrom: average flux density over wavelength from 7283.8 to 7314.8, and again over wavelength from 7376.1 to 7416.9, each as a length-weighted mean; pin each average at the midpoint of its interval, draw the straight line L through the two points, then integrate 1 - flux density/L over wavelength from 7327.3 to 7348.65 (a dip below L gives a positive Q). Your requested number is 3.6 angstrom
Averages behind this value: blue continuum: 8.59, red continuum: 9.81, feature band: 7.55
